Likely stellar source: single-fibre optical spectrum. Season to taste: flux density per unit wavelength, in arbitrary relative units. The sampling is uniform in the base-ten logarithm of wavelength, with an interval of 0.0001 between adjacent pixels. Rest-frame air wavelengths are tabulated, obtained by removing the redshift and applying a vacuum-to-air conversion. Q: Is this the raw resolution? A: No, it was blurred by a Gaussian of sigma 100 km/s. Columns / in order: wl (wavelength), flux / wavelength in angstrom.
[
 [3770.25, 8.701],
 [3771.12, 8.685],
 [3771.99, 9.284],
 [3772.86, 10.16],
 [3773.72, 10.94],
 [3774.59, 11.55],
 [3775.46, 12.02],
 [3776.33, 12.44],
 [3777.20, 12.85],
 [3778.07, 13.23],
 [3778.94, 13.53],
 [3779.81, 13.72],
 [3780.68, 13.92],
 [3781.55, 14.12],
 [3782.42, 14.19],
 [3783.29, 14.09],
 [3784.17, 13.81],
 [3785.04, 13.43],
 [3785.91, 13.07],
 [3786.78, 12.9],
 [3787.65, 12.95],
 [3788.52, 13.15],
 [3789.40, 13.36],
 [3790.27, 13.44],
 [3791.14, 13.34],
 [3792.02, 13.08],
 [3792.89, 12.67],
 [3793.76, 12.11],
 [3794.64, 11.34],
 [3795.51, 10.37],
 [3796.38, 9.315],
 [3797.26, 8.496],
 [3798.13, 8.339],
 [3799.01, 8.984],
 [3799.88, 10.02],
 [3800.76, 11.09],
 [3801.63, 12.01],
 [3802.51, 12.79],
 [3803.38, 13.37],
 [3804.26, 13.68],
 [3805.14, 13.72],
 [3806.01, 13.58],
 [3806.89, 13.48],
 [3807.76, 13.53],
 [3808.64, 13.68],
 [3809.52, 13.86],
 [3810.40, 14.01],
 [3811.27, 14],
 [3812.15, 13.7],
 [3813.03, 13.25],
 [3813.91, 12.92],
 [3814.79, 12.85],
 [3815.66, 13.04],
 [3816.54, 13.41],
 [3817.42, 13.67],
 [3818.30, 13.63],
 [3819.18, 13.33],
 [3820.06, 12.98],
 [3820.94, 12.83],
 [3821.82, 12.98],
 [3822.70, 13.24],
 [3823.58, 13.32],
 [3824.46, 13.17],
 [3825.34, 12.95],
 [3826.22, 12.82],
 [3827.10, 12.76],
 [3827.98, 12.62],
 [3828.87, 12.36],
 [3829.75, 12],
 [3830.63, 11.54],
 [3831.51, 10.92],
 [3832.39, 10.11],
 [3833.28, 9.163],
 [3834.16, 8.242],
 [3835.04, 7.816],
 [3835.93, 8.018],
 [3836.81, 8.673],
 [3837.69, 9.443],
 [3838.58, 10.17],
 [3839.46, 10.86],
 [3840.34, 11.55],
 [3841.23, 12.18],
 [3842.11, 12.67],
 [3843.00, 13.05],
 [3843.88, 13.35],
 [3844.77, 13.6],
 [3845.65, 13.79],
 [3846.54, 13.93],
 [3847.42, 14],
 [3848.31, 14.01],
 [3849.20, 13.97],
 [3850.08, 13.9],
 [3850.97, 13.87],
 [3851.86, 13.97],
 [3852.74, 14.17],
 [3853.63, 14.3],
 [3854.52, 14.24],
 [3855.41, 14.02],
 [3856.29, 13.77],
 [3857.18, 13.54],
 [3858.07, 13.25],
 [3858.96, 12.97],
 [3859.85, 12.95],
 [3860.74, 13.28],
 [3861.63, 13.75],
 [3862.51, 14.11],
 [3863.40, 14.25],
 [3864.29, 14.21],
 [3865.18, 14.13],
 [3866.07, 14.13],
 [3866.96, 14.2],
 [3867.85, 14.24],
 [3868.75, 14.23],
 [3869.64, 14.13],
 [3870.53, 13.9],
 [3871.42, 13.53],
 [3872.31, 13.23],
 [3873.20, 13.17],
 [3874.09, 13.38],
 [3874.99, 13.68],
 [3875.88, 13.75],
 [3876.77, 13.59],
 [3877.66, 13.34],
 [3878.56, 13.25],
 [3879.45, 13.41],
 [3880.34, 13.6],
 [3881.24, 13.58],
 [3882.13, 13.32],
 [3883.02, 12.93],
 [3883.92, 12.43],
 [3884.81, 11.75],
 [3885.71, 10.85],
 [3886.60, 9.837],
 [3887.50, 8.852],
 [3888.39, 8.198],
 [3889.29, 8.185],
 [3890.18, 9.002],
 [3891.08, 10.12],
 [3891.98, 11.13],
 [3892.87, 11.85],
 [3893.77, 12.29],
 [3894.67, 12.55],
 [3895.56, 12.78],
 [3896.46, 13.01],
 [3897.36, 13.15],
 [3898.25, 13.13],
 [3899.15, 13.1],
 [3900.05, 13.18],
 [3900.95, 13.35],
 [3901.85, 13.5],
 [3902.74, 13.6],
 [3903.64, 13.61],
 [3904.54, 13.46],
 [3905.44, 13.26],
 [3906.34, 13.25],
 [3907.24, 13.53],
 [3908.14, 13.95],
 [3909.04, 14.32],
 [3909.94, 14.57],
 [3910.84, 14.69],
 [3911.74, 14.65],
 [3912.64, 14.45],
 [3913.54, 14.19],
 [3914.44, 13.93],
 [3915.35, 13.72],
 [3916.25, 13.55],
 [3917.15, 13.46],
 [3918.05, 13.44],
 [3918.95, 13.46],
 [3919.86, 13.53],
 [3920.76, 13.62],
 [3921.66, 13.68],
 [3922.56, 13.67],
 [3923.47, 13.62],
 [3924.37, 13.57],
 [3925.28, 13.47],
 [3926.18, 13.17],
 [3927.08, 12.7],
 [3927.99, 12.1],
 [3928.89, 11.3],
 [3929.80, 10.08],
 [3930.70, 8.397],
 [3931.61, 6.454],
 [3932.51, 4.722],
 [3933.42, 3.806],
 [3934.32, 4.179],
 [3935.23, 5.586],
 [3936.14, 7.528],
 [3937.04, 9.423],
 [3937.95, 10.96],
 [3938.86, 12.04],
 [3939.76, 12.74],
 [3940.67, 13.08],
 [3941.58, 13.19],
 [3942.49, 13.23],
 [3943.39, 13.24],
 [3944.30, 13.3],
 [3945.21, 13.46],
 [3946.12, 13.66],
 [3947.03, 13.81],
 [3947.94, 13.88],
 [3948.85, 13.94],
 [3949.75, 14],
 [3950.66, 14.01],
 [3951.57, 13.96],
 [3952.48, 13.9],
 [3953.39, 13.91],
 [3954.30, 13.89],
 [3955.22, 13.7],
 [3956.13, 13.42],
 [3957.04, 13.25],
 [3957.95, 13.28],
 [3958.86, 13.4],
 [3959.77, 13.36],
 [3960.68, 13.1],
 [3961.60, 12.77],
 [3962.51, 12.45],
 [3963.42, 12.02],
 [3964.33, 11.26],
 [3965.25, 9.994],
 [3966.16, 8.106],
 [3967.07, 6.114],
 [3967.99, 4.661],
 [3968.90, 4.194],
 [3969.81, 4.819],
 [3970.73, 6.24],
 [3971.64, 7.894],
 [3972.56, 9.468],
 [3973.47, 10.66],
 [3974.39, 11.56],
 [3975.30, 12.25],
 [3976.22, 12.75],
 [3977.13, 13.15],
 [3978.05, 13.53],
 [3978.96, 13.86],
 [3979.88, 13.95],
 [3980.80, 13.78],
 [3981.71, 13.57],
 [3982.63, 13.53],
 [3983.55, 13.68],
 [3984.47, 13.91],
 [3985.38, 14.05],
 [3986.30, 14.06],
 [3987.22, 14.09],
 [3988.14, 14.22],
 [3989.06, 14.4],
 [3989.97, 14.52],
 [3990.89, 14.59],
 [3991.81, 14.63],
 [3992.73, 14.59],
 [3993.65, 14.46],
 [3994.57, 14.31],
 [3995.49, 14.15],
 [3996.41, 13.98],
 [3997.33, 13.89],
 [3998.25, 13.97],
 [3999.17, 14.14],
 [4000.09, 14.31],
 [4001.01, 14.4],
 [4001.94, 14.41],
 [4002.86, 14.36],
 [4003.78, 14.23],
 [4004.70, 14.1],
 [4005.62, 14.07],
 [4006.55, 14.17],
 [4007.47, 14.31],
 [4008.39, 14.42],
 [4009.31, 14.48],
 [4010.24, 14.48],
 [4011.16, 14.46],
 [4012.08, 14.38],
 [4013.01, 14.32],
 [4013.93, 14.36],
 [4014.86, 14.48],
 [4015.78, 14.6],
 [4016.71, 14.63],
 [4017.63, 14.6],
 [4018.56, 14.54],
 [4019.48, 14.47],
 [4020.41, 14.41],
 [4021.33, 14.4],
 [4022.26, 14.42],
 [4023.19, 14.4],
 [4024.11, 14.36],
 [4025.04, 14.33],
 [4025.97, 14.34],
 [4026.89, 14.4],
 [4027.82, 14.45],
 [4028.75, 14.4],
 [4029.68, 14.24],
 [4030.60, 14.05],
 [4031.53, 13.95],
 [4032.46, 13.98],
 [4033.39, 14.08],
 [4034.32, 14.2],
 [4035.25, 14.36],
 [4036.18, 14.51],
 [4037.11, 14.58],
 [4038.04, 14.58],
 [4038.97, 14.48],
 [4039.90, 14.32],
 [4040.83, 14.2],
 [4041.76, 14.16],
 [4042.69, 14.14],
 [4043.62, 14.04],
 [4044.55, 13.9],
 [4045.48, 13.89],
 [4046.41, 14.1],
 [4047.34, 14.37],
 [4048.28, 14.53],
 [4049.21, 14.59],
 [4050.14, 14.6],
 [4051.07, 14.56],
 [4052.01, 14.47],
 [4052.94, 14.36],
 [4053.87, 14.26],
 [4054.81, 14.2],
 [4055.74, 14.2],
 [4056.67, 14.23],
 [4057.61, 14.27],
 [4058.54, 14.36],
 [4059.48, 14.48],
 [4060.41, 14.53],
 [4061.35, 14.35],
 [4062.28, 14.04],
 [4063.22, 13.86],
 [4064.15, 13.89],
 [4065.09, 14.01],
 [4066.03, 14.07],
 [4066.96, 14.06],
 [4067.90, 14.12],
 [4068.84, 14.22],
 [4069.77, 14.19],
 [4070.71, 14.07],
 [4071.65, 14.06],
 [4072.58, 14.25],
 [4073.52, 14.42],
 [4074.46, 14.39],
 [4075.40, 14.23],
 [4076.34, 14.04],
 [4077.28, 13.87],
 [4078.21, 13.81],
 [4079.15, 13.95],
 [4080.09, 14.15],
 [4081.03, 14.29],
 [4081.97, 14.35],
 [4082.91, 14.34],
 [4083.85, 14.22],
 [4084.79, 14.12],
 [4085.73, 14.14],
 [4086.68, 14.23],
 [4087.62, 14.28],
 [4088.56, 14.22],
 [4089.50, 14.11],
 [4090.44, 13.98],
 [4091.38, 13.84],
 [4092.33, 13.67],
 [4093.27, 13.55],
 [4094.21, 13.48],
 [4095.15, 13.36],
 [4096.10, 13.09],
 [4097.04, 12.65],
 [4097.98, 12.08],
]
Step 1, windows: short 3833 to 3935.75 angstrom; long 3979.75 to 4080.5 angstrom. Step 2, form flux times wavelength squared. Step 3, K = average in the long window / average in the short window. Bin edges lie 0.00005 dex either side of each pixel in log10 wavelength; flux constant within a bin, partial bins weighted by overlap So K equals 1.23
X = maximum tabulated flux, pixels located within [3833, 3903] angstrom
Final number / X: 14.3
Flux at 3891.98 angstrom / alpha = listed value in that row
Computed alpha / 11.13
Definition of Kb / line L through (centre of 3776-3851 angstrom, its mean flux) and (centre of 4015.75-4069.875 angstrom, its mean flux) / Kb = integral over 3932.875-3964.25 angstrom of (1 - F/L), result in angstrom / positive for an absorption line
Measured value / 3.14 angstrom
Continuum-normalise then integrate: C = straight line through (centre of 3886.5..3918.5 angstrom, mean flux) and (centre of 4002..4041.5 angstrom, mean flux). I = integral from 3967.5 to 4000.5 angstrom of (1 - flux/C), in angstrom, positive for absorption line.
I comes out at 3.26 angstrom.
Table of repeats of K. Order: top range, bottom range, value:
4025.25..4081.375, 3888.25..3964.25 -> 1.22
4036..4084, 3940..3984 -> 1.24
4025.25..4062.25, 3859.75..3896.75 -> 1.23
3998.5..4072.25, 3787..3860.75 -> 1.28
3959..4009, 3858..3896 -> 1.05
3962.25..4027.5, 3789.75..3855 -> 1.16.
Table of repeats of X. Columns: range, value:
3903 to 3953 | 14.69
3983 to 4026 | 14.63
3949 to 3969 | 14.01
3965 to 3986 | 14.05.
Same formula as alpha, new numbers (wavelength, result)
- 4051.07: 14.56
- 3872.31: 13.23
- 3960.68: 13.1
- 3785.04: 13.43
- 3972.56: 9.468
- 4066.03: 14.07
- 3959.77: 13.36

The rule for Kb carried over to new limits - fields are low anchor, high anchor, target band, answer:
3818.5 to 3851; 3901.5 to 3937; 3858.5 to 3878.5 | -2.8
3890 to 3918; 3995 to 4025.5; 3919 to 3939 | 4.6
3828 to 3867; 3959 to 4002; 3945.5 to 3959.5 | -1.6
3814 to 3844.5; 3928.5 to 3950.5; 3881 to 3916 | -4.7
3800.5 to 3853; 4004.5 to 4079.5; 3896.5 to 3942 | 3.8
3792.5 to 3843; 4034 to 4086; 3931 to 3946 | 3.7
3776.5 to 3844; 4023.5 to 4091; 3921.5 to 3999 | 8.5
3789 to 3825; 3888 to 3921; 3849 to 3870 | -1.8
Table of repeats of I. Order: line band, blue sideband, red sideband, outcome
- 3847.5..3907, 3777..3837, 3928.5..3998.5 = -4.2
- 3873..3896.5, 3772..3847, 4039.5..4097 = 1.6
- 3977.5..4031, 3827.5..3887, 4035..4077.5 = -1.5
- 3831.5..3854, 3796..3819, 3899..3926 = 1.7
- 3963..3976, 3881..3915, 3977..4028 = 4.9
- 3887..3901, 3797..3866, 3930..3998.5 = 0.9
